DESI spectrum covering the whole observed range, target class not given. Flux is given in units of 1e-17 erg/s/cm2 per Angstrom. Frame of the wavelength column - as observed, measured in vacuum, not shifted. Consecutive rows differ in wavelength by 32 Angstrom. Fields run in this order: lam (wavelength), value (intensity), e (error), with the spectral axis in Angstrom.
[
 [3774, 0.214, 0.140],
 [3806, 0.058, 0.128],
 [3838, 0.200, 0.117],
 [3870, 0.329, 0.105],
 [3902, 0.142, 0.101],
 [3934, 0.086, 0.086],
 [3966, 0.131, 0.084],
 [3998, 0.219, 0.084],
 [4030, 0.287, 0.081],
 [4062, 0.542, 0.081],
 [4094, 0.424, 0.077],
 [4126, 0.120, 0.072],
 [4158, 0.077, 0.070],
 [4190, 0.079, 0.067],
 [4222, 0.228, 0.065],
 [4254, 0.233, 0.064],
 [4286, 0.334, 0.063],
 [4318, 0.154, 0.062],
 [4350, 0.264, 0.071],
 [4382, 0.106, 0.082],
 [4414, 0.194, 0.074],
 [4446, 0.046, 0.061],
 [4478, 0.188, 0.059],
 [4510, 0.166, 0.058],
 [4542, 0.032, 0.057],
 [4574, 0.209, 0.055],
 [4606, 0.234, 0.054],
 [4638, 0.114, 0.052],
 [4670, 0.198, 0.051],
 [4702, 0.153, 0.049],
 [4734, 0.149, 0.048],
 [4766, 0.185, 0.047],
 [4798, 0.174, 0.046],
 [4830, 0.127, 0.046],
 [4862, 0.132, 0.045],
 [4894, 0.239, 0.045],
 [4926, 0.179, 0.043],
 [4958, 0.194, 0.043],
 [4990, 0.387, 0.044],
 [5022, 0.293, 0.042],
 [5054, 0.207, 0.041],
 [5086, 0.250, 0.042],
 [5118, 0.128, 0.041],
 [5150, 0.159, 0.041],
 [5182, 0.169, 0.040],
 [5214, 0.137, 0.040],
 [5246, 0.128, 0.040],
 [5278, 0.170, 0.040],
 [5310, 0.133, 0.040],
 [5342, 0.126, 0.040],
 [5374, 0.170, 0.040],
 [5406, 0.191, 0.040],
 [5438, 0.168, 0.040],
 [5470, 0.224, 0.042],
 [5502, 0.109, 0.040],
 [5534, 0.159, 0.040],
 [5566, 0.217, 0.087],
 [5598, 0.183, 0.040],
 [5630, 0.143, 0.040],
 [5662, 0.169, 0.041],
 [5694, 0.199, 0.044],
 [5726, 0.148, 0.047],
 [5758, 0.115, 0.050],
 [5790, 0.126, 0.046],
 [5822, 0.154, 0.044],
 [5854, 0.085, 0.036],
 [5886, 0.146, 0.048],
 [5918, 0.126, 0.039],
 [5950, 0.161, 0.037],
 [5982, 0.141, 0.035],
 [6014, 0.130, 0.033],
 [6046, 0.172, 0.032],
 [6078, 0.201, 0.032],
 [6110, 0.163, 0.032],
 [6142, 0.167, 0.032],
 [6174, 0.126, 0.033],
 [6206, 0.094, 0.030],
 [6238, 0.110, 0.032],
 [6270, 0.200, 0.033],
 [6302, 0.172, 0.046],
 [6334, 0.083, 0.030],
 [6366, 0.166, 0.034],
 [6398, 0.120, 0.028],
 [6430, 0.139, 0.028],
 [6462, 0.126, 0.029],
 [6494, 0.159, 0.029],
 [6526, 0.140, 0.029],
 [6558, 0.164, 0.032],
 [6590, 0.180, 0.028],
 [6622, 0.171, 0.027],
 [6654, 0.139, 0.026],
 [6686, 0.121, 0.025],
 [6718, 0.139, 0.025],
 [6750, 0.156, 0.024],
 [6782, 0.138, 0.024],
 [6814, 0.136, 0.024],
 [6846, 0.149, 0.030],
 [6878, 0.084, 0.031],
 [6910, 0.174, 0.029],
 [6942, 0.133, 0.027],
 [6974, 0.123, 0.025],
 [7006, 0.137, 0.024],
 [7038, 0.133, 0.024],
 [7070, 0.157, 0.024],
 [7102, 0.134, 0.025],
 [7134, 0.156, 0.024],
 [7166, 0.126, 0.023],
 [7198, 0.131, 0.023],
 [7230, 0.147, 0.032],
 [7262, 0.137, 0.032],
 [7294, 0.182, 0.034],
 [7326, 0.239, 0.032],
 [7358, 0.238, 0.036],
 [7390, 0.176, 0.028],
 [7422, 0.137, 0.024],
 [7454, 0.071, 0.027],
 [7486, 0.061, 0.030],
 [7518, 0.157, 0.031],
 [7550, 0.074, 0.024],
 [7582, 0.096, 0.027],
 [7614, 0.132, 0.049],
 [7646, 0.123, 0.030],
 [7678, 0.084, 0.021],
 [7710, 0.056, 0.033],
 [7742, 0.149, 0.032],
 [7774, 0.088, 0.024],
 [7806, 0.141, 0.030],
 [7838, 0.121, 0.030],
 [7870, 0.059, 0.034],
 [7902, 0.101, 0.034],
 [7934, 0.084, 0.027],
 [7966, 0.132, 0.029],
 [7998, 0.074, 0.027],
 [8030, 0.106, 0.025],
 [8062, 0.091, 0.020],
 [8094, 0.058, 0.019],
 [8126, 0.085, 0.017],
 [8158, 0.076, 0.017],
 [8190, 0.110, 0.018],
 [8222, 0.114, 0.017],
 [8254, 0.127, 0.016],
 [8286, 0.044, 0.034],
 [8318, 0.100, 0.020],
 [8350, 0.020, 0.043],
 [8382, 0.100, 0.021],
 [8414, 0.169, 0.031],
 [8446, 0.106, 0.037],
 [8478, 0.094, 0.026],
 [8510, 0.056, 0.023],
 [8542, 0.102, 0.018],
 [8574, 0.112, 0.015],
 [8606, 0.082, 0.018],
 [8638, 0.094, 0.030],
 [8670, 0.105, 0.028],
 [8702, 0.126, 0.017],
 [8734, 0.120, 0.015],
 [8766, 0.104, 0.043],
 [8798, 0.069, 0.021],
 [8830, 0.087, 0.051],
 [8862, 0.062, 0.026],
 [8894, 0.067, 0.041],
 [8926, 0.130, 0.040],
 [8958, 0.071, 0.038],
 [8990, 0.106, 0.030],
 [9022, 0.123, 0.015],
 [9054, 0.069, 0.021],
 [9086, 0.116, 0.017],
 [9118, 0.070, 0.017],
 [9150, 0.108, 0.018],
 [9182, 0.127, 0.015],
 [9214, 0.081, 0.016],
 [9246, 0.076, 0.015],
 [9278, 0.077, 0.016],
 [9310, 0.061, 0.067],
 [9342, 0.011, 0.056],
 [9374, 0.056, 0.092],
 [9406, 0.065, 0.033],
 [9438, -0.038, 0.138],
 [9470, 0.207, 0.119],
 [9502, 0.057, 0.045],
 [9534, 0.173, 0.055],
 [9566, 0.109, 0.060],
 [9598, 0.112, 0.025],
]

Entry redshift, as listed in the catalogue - 1.62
